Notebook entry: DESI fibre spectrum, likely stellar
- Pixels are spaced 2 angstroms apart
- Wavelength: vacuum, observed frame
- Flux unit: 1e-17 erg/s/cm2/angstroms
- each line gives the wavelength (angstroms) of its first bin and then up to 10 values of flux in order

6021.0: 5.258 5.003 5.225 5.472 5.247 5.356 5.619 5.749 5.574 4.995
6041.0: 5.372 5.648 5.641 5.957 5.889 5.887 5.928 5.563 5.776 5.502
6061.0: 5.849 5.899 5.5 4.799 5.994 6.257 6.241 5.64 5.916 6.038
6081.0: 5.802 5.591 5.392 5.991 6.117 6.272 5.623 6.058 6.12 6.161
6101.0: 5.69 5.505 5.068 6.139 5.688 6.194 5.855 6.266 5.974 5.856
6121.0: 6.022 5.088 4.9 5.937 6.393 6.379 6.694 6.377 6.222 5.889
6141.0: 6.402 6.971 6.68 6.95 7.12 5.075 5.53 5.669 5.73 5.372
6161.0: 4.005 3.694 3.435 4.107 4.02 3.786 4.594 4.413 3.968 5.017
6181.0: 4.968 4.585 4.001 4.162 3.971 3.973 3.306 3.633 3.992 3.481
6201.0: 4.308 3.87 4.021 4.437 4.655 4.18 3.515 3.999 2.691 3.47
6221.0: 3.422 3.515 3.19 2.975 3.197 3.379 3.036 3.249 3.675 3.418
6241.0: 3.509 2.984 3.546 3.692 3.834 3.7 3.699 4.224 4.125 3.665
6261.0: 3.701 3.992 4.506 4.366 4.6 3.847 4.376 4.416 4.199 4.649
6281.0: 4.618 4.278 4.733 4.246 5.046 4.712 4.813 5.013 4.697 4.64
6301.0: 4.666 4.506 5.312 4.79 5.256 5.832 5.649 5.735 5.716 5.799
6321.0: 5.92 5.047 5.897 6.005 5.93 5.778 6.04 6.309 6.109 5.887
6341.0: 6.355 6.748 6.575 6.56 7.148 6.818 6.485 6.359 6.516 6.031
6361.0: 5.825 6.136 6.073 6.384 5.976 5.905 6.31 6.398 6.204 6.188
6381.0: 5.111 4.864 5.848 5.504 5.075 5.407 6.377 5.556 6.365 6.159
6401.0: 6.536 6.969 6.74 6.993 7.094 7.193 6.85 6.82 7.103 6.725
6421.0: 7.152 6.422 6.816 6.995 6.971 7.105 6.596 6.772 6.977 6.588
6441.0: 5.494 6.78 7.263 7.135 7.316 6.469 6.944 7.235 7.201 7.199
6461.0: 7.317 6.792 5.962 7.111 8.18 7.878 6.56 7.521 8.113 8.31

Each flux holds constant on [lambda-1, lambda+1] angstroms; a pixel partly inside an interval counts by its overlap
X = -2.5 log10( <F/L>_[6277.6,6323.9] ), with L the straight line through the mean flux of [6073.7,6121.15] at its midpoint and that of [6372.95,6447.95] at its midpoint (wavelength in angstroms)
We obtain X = 0.24 mag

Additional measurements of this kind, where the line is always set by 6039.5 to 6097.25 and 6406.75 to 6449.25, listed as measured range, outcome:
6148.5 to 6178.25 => 0.29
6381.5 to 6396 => 0.22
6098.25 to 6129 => 0.03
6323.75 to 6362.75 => 0.06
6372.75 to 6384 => 0.16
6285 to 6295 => 0.34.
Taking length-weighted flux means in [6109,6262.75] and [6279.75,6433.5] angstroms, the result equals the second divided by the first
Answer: 1.31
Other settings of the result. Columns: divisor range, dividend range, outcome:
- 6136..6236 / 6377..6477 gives 1.52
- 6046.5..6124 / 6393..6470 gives 1.17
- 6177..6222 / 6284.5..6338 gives 1.34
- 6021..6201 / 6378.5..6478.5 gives 1.23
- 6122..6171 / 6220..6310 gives 0.73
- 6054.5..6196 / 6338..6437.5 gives 1.17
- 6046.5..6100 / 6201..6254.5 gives 0.61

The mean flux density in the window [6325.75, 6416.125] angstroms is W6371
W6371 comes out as 6.23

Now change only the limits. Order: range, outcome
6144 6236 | 4.22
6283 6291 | 4.63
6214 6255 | 3.43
